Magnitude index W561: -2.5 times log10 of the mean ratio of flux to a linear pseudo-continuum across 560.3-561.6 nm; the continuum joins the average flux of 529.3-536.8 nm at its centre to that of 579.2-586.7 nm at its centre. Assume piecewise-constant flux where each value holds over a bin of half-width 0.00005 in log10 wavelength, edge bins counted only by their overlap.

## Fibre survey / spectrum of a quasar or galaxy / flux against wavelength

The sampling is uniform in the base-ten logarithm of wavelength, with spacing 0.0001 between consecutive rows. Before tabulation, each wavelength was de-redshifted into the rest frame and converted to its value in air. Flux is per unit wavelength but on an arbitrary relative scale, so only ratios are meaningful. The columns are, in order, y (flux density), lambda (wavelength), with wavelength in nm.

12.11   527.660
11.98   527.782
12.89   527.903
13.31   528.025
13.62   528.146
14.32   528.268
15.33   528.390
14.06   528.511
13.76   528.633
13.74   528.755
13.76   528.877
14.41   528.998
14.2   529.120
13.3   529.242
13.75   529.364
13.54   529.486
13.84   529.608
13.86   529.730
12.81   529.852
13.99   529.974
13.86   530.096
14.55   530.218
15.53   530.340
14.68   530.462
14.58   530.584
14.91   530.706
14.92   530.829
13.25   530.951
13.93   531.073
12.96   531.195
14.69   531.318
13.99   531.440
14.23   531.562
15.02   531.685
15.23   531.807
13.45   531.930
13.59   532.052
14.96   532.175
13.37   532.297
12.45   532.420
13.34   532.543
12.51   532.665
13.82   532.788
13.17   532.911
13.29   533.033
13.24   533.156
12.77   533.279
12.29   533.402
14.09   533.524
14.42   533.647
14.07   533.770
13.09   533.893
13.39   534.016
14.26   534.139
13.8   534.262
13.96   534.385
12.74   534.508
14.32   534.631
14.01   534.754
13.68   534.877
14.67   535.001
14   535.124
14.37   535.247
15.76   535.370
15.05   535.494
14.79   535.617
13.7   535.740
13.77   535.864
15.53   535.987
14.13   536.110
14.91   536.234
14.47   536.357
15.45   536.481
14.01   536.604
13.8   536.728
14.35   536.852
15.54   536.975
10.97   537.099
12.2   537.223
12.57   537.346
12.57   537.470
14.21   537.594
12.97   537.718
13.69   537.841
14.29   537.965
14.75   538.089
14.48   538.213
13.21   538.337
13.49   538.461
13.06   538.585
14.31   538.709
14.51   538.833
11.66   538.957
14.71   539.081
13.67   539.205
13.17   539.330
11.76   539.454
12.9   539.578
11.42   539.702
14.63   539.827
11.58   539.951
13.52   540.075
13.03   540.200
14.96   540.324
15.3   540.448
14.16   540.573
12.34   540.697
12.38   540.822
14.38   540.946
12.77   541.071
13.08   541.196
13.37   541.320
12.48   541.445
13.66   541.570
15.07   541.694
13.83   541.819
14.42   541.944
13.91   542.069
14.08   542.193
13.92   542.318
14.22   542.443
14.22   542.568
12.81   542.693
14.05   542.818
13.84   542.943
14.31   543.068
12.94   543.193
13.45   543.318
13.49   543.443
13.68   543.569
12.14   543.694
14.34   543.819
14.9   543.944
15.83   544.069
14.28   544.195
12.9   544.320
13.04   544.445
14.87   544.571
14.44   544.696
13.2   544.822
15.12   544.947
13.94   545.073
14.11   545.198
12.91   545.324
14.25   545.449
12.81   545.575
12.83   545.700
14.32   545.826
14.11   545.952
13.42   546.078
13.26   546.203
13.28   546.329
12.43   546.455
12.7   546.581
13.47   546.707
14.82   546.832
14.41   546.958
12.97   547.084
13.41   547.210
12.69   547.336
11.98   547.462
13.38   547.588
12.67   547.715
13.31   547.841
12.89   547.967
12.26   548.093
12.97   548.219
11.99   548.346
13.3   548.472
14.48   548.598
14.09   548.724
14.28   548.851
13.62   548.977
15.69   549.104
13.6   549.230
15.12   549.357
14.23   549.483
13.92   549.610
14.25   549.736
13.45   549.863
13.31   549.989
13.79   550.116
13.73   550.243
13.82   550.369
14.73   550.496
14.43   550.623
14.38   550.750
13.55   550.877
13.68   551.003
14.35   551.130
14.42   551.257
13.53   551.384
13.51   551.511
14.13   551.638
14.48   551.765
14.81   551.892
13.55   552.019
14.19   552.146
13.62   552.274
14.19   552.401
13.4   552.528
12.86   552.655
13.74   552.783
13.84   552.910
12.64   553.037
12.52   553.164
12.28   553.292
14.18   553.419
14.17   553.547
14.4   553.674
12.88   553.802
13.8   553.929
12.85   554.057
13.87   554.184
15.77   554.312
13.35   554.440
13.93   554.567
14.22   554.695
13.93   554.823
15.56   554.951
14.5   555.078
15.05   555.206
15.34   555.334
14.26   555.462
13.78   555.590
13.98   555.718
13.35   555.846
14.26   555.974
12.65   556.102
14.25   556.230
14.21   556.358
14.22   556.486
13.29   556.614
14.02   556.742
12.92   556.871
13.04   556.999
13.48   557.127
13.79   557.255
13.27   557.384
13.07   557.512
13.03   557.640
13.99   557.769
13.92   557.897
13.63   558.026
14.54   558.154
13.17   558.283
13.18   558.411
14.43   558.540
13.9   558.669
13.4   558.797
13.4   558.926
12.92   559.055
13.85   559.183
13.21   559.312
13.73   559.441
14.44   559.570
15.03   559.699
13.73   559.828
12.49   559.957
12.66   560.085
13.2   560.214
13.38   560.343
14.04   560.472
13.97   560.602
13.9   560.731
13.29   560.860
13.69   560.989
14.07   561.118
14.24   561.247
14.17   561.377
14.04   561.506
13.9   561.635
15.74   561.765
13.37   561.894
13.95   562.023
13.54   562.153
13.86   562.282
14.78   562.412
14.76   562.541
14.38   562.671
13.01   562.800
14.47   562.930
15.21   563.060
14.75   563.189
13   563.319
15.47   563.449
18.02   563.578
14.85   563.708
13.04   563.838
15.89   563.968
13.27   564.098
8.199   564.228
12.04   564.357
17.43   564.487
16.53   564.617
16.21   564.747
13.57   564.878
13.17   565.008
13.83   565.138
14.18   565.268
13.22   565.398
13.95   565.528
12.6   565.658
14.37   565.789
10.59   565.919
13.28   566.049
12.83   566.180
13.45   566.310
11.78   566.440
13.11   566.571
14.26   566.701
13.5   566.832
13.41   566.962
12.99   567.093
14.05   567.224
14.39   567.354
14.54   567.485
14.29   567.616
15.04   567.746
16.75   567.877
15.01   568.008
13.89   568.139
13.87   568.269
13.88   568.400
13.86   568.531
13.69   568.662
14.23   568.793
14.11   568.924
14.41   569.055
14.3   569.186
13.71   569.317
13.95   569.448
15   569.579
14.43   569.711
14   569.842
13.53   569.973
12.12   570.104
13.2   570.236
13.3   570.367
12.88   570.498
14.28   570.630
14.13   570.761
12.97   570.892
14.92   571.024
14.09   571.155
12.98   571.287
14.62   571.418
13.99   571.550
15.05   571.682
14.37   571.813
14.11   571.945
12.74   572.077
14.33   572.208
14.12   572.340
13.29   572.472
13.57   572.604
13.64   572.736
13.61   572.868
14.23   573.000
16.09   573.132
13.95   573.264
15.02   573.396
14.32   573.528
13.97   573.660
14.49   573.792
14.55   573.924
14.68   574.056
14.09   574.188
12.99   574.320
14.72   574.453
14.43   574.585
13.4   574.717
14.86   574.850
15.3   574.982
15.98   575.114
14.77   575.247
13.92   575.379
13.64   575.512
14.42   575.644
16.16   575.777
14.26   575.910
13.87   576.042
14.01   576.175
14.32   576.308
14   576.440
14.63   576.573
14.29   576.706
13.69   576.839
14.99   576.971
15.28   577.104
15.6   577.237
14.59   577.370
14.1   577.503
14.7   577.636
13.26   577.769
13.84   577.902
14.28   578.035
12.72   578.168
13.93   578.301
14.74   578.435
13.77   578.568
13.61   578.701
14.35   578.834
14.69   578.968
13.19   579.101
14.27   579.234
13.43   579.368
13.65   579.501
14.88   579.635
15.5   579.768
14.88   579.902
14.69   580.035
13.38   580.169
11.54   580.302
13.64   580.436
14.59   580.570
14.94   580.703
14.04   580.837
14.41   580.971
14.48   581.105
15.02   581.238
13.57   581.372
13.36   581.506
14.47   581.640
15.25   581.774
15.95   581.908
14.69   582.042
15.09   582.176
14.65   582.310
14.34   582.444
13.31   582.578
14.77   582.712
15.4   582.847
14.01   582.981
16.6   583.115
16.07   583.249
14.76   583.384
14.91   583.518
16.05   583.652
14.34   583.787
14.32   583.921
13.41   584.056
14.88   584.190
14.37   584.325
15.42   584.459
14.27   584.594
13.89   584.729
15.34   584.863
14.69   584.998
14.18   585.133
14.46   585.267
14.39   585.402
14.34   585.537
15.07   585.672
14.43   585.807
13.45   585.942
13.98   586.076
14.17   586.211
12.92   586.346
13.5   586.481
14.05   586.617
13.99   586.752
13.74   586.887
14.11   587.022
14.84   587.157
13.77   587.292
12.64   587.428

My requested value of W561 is 0.03 mag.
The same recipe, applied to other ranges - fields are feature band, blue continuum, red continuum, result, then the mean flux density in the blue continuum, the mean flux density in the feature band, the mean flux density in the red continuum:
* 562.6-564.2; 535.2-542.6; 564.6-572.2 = -0.046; 13.8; 14.5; 13.9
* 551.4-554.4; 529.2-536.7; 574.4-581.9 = 0.033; 14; 13.7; 14.3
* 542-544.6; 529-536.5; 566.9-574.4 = 0.013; 14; 13.9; 14.1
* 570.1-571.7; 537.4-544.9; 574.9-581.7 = 0.031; 13.6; 13.8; 14.3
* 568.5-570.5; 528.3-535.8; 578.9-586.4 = 0.038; 14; 13.8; 14.4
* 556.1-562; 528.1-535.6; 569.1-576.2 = 0.029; 13.9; 13.7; 14.1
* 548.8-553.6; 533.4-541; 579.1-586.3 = 0.008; 13.8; 13.9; 14.5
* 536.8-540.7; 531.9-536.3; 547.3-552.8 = 0.030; 13.9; 13.5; 13.7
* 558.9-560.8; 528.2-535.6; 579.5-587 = 0.048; 14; 13.6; 14.4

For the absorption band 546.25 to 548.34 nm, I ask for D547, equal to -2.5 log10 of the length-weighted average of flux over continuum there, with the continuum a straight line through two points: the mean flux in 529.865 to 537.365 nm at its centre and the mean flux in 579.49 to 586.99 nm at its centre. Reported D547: 0.08 mag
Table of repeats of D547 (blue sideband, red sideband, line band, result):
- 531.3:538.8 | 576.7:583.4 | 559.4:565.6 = 0.01 mag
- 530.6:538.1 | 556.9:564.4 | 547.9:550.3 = 0.01 mag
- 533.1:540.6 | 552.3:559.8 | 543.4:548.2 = 0.02 mag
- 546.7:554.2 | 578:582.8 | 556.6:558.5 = 0.02 mag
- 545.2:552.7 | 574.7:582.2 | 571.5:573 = 0.02 mag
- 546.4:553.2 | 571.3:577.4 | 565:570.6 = 0.03 mag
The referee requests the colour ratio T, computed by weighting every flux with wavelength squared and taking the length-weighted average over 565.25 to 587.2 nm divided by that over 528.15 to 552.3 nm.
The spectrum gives 1.2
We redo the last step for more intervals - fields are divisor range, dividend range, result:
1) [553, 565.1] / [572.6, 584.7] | 1.11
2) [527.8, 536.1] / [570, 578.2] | 1.18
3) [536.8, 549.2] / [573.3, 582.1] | 1.20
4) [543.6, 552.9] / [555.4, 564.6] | 1.05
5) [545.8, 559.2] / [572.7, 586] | 1.16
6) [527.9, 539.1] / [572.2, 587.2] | 1.22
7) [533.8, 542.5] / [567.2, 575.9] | 1.16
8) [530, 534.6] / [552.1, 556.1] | 1.09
